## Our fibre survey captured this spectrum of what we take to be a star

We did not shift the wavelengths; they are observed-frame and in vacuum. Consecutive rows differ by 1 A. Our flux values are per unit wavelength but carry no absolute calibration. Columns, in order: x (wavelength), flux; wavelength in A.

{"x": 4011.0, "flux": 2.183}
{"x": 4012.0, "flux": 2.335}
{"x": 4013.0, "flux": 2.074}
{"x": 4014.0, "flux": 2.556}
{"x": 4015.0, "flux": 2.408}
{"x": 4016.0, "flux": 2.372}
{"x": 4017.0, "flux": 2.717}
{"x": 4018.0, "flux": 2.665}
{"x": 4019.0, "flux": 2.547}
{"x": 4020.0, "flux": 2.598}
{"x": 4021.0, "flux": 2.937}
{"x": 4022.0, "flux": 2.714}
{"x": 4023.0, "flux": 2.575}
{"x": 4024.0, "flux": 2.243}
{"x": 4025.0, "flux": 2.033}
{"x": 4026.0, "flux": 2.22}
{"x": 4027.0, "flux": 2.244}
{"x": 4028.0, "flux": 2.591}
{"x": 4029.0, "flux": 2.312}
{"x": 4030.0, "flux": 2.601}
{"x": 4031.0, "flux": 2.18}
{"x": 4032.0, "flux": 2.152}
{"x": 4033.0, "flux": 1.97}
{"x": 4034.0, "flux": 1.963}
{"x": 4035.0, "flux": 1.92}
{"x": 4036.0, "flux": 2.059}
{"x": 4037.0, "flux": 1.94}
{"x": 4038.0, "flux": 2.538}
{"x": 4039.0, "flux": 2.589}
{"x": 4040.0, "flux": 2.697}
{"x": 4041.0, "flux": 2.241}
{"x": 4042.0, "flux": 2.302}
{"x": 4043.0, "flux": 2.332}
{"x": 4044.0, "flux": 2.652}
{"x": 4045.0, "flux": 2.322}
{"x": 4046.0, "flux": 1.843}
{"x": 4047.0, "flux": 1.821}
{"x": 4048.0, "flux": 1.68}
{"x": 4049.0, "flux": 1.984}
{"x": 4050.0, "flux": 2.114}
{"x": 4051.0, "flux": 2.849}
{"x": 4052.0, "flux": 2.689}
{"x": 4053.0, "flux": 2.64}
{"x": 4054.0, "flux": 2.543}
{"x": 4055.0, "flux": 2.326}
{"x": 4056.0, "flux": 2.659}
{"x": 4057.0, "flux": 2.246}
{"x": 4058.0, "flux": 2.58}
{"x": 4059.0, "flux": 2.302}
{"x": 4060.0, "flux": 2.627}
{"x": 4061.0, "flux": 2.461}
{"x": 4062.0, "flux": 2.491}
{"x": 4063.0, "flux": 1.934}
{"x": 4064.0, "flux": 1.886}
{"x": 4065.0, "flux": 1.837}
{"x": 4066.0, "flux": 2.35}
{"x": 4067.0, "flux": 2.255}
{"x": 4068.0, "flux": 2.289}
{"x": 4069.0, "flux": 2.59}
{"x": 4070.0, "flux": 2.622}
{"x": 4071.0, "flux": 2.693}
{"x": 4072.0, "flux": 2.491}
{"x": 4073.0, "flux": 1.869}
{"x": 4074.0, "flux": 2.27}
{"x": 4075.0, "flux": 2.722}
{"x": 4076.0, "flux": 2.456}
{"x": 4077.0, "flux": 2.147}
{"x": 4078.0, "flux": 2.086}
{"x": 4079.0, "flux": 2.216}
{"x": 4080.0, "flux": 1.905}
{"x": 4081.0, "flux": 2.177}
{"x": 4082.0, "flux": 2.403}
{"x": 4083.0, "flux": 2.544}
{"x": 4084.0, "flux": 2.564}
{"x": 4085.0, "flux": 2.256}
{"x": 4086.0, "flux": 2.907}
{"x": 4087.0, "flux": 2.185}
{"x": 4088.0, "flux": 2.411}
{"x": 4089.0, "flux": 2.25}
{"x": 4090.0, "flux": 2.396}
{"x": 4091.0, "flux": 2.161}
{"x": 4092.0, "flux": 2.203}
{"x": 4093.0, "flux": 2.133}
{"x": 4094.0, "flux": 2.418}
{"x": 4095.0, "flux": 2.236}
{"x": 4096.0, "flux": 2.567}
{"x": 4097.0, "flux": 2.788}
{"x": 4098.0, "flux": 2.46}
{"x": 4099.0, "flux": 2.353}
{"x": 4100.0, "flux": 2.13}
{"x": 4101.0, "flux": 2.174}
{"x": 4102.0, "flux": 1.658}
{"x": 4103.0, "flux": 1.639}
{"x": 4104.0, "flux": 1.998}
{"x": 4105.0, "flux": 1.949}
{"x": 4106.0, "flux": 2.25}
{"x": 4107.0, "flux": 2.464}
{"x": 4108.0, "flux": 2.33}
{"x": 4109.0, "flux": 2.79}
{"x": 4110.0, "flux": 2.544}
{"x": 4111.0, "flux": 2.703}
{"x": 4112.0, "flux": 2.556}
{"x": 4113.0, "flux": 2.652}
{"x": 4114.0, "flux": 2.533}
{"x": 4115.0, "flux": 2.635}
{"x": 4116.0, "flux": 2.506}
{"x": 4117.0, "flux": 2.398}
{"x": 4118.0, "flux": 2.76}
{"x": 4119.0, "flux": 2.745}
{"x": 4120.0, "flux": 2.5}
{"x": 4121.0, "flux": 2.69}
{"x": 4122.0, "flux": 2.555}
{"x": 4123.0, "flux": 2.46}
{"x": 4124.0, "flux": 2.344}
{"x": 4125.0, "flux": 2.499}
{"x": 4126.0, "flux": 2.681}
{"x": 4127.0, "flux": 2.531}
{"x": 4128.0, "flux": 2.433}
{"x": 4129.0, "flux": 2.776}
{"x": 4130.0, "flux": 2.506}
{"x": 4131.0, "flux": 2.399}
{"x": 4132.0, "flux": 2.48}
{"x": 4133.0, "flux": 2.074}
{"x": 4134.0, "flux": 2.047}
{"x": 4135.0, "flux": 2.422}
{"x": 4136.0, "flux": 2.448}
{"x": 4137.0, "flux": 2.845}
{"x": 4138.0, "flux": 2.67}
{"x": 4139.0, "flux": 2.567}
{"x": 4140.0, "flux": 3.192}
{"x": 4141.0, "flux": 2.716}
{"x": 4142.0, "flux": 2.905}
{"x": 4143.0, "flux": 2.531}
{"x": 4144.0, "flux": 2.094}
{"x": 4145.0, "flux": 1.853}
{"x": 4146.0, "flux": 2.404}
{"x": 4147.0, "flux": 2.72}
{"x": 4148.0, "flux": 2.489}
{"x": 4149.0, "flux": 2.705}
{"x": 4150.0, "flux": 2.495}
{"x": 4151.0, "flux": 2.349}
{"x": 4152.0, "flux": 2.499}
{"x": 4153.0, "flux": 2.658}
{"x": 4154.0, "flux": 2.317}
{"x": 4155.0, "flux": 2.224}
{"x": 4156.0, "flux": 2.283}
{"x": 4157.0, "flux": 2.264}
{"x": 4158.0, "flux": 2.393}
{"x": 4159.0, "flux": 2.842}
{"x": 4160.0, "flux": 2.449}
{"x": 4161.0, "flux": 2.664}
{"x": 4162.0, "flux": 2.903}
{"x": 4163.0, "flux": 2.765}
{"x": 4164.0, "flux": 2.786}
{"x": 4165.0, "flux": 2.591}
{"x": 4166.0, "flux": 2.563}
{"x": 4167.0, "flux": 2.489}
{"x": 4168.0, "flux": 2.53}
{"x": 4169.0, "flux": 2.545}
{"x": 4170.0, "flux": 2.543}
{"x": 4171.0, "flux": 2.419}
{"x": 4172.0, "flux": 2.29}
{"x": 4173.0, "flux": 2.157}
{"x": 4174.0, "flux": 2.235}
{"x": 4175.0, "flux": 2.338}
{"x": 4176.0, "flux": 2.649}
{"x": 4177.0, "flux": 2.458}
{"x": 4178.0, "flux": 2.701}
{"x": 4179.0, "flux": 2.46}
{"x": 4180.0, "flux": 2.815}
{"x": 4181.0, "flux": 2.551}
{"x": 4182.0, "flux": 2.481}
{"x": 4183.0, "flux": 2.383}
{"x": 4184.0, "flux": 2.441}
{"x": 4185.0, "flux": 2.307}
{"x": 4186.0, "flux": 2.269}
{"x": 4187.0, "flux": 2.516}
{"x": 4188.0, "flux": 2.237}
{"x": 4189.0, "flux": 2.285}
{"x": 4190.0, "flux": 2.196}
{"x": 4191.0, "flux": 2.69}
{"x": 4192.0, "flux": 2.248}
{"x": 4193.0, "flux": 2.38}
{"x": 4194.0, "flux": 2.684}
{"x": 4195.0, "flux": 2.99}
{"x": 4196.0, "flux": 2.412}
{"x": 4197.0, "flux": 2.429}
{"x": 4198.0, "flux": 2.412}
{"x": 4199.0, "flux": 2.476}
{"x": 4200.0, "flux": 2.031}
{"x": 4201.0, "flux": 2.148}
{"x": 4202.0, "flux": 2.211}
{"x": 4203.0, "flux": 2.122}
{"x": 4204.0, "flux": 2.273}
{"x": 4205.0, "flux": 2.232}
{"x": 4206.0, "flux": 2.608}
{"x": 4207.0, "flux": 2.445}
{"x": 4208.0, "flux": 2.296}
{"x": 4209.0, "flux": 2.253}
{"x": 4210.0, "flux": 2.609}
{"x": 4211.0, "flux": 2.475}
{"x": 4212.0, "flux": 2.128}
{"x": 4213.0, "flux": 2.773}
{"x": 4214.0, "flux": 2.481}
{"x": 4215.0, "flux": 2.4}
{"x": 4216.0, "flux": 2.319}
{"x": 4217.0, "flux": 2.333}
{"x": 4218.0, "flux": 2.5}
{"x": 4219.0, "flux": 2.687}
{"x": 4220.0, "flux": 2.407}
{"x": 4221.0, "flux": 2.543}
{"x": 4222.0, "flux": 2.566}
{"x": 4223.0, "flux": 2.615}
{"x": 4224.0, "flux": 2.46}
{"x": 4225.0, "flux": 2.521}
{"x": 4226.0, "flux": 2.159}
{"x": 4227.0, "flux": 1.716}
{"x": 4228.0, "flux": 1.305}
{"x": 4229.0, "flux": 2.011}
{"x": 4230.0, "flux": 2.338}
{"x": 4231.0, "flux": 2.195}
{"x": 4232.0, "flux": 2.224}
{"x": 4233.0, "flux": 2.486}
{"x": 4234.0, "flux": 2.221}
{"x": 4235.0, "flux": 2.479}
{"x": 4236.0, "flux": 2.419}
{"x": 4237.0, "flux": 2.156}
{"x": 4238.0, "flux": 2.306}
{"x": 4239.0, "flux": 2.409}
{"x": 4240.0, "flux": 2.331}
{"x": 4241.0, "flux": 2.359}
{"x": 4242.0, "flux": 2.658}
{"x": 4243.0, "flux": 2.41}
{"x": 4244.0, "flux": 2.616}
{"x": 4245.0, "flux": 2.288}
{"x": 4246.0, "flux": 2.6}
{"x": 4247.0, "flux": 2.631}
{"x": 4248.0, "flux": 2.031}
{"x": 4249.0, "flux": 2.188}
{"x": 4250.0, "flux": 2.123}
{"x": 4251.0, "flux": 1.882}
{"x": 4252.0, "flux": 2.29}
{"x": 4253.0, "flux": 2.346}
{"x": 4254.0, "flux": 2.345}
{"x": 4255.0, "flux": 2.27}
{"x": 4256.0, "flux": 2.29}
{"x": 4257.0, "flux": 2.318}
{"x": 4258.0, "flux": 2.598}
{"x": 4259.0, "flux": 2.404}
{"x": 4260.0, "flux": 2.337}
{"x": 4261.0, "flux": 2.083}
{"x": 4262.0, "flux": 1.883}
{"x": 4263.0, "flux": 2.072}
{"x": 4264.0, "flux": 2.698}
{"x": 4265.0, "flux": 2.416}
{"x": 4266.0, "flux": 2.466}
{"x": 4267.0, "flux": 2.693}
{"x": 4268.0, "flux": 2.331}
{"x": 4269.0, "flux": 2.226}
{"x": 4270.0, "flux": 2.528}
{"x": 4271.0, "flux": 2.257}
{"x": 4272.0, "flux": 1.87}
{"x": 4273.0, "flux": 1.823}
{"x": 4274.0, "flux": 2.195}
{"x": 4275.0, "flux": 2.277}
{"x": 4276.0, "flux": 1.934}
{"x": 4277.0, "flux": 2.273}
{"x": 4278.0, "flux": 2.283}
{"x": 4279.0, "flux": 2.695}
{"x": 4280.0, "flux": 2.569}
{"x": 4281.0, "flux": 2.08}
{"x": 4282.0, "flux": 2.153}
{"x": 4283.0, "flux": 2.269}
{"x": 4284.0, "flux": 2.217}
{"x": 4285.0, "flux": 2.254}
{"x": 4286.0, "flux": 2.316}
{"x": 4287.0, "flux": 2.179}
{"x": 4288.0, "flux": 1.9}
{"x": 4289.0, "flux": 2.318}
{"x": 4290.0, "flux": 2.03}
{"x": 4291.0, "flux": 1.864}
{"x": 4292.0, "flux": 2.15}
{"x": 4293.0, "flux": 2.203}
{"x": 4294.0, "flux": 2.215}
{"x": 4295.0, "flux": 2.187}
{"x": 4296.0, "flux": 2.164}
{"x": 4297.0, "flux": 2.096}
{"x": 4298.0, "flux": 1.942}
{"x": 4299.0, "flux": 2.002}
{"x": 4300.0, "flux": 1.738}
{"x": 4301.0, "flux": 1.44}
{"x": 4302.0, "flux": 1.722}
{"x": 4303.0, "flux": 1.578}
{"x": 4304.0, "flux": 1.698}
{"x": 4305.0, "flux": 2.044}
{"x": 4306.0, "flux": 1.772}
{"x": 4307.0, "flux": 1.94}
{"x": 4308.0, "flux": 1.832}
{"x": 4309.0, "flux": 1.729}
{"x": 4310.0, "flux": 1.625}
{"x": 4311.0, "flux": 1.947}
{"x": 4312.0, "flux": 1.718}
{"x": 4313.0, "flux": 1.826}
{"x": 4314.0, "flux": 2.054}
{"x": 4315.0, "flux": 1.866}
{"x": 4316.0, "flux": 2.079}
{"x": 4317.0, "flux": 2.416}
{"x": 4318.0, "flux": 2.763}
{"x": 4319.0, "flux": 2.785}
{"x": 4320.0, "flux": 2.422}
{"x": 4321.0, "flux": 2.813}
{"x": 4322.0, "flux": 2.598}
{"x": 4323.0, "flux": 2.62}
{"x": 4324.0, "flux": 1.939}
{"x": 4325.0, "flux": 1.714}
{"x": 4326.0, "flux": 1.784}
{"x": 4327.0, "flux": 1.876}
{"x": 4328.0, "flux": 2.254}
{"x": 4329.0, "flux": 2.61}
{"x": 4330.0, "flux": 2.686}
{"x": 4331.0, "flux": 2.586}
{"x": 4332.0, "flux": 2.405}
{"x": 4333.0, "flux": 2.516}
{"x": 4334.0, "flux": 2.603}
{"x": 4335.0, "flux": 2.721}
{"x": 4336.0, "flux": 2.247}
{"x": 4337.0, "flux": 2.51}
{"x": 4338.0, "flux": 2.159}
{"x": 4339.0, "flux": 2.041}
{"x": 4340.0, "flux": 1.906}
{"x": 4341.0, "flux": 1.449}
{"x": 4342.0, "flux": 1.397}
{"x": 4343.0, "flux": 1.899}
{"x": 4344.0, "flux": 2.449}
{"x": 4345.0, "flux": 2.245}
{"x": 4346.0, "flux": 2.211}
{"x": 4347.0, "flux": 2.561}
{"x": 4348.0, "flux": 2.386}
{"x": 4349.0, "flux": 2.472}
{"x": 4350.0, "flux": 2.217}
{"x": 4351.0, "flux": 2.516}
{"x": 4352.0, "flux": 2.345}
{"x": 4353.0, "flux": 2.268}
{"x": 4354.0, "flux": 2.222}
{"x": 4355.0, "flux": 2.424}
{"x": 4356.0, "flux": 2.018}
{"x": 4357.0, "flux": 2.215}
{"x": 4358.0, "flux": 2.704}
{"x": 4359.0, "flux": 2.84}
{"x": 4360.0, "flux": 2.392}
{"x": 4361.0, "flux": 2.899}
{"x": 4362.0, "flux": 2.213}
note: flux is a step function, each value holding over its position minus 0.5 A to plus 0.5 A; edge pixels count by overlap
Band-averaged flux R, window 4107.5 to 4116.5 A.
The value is 2.58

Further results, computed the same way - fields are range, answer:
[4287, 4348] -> 2.12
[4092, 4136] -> 2.41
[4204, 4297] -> 2.3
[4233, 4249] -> 2.39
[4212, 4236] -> 2.33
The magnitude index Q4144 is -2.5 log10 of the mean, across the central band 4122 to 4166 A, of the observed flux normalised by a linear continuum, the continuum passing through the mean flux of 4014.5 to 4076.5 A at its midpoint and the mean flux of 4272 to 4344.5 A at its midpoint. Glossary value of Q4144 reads -0.11 mag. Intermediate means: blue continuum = 2.35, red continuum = 2.13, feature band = 2.52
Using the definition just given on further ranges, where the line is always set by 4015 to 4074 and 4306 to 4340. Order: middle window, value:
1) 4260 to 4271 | -0.04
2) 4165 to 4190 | -0.07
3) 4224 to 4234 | 0.07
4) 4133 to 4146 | -0.09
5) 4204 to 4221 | -0.08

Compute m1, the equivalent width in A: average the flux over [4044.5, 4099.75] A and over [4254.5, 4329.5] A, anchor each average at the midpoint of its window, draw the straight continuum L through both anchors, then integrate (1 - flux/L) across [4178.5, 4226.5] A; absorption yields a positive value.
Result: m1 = -4.2 A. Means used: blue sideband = 2.33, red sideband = 2.15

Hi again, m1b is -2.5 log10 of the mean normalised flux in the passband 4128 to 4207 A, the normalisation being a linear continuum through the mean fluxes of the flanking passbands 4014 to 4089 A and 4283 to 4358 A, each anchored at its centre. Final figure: -0.09 mag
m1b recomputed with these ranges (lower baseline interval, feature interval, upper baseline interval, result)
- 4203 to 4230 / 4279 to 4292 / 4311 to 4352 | 0.05 mag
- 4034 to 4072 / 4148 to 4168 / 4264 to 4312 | -0.15 mag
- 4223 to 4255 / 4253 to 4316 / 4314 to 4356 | 0.08 mag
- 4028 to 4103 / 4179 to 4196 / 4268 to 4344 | -0.12 mag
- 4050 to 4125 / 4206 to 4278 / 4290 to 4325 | -0.08 mag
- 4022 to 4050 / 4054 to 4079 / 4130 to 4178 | -0.02 mag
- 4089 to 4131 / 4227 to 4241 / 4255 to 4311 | 0.00 mag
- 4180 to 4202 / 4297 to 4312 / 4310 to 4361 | 0.27 mag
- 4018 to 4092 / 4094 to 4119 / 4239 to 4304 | -0.04 mag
